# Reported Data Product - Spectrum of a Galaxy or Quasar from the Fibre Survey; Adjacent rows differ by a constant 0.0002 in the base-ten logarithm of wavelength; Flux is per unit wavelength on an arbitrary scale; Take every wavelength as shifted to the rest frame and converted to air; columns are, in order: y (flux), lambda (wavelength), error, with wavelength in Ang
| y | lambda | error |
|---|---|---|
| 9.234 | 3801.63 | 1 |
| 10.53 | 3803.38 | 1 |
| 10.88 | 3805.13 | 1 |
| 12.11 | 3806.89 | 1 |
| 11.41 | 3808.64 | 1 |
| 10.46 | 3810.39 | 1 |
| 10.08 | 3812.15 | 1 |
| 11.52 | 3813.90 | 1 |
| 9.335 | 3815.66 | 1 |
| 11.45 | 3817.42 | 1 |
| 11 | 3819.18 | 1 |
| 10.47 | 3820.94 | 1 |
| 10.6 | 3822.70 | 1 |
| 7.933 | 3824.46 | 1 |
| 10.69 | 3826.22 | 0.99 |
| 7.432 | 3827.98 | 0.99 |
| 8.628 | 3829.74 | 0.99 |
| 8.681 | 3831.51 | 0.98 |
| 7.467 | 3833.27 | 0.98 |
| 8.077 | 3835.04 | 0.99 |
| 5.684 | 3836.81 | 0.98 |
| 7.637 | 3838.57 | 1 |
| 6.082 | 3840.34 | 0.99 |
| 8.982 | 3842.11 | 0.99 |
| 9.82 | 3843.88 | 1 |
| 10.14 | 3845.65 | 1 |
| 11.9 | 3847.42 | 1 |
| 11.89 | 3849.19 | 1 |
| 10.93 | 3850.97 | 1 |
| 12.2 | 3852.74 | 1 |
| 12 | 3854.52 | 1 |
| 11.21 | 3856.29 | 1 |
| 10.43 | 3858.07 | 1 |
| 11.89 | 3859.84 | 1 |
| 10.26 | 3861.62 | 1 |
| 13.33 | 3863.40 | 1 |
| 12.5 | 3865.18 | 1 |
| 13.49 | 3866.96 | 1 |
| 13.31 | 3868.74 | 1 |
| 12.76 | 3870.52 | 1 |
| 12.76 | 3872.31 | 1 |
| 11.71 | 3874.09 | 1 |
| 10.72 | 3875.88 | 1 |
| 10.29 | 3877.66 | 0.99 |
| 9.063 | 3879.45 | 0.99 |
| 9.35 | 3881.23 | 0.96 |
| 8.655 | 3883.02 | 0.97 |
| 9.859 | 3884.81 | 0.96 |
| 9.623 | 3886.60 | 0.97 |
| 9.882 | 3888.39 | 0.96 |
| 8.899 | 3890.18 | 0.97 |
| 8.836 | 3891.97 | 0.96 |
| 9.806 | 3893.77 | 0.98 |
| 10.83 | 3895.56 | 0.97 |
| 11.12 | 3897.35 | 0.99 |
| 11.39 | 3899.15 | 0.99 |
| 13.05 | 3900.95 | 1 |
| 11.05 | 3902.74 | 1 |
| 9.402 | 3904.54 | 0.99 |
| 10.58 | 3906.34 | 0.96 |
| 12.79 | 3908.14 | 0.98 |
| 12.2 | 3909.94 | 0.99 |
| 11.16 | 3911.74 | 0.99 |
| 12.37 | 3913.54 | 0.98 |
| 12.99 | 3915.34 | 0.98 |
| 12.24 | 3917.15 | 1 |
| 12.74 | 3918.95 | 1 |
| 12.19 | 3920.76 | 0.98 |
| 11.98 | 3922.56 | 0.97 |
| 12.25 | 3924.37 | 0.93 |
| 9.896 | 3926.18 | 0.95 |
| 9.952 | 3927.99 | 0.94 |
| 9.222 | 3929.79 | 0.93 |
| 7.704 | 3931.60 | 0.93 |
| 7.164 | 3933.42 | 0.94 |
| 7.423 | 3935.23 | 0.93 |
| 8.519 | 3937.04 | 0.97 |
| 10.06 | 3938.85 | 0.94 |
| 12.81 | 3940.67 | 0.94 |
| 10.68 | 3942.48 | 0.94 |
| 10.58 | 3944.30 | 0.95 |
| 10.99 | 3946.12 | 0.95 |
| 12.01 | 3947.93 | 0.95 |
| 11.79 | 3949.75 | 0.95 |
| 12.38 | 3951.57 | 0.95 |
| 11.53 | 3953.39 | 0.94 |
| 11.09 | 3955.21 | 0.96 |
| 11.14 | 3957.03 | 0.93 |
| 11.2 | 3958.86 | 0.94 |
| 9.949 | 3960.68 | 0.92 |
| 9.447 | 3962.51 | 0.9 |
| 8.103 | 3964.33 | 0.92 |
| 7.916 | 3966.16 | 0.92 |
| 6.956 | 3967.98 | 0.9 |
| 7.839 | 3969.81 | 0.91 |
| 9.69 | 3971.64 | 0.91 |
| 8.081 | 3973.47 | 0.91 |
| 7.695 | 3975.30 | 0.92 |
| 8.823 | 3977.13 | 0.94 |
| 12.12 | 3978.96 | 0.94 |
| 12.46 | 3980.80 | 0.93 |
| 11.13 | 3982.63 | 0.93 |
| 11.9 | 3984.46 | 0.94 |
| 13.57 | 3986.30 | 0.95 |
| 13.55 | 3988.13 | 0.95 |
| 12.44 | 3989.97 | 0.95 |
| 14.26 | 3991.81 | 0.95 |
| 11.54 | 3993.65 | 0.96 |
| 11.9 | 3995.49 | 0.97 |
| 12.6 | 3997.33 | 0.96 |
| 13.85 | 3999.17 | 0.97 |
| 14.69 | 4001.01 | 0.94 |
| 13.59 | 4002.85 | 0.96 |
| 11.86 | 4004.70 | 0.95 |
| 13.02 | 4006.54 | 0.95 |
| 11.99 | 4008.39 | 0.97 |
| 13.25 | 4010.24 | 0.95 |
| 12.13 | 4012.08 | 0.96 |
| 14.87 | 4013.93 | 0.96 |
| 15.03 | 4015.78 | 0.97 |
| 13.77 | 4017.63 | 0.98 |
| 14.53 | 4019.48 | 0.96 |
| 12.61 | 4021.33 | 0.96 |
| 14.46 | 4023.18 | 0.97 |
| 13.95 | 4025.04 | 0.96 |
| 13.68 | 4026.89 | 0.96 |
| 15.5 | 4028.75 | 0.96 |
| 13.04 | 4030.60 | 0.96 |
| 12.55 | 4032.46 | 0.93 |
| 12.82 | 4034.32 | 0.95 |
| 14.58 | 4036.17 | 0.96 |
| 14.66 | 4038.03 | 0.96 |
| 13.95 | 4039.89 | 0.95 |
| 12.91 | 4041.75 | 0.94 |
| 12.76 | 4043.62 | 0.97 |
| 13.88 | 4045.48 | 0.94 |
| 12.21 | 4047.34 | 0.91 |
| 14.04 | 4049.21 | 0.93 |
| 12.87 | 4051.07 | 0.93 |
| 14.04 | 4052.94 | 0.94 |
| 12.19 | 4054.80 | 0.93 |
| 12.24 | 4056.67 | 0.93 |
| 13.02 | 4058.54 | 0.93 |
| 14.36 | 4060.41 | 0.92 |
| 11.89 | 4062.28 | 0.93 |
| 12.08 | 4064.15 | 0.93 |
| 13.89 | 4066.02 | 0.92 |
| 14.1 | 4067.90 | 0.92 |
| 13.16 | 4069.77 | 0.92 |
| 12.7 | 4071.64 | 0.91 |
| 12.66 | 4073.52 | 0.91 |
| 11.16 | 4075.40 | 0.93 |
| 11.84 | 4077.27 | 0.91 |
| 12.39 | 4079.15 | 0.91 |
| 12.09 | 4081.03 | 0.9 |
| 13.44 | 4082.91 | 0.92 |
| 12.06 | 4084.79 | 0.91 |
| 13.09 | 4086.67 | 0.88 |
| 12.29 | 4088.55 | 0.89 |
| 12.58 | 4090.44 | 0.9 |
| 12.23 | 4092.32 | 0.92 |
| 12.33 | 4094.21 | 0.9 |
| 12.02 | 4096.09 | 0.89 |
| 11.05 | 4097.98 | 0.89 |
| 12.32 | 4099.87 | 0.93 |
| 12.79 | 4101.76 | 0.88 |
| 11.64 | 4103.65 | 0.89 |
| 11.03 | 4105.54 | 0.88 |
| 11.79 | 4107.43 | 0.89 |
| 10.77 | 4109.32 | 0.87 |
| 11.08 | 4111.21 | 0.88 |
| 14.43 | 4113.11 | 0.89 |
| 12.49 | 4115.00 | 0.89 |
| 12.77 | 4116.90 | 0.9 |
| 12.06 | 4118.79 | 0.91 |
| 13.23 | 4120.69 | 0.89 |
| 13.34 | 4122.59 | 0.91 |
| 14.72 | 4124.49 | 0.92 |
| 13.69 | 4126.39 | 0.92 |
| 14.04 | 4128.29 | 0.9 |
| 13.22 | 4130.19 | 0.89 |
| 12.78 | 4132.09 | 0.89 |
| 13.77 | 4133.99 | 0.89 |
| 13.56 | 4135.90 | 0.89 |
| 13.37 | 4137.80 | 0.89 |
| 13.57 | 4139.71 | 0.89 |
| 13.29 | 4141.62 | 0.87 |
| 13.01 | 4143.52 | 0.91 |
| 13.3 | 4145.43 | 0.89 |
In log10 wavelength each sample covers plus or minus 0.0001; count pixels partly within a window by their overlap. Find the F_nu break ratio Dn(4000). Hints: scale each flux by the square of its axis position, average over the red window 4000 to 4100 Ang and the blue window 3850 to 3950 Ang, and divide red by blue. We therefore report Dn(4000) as 1.3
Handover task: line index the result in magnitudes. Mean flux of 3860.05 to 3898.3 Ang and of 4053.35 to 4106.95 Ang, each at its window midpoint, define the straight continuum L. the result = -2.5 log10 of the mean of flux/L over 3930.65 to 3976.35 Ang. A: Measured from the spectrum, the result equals 0.18 mag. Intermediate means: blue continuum 10.8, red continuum 12.5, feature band 9.7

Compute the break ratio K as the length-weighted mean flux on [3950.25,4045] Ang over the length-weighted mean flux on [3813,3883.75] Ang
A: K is 1.2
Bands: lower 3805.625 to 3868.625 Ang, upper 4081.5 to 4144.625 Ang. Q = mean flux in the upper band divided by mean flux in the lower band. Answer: 1.24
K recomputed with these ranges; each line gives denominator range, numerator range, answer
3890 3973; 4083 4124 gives 1.17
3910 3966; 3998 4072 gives 1.25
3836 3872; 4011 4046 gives 1.27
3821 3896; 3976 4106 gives 1.27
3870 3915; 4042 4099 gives 1.18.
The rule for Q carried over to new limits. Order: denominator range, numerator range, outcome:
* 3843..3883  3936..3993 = 0.94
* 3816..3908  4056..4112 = 1.19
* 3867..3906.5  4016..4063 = 1.27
